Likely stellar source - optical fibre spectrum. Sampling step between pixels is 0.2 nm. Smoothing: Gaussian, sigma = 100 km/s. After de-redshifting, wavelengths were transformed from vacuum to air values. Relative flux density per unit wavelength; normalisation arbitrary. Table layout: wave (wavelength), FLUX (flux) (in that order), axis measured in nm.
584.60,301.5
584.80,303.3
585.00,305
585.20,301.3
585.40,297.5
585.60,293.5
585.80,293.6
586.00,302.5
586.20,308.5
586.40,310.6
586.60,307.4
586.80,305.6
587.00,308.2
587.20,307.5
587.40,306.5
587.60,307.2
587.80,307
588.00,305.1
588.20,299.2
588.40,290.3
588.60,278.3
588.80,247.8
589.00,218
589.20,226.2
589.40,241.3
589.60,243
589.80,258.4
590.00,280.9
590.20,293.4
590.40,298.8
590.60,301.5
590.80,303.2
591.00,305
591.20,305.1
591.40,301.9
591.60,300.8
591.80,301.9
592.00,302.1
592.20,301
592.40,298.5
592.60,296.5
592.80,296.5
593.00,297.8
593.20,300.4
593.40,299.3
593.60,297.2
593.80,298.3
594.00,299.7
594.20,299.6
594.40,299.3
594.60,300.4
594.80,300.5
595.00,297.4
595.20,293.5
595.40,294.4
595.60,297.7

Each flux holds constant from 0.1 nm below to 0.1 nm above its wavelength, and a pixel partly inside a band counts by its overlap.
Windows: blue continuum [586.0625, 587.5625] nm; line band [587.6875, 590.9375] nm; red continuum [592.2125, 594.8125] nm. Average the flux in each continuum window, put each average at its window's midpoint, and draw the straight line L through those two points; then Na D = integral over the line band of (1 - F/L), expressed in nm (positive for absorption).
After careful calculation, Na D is 0.31 nm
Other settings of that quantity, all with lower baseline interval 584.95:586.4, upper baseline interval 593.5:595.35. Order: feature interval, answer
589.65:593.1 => 0.04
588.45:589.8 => 0.25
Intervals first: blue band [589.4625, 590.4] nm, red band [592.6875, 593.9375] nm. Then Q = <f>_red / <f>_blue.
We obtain 1.10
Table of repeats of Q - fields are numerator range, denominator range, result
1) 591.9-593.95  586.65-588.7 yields 0.99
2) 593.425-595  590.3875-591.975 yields 0.99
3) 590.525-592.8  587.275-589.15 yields 1.06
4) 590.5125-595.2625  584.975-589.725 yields 1.04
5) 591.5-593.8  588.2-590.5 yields 1.14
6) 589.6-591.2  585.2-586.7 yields 0.96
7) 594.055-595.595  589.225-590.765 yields 1.09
